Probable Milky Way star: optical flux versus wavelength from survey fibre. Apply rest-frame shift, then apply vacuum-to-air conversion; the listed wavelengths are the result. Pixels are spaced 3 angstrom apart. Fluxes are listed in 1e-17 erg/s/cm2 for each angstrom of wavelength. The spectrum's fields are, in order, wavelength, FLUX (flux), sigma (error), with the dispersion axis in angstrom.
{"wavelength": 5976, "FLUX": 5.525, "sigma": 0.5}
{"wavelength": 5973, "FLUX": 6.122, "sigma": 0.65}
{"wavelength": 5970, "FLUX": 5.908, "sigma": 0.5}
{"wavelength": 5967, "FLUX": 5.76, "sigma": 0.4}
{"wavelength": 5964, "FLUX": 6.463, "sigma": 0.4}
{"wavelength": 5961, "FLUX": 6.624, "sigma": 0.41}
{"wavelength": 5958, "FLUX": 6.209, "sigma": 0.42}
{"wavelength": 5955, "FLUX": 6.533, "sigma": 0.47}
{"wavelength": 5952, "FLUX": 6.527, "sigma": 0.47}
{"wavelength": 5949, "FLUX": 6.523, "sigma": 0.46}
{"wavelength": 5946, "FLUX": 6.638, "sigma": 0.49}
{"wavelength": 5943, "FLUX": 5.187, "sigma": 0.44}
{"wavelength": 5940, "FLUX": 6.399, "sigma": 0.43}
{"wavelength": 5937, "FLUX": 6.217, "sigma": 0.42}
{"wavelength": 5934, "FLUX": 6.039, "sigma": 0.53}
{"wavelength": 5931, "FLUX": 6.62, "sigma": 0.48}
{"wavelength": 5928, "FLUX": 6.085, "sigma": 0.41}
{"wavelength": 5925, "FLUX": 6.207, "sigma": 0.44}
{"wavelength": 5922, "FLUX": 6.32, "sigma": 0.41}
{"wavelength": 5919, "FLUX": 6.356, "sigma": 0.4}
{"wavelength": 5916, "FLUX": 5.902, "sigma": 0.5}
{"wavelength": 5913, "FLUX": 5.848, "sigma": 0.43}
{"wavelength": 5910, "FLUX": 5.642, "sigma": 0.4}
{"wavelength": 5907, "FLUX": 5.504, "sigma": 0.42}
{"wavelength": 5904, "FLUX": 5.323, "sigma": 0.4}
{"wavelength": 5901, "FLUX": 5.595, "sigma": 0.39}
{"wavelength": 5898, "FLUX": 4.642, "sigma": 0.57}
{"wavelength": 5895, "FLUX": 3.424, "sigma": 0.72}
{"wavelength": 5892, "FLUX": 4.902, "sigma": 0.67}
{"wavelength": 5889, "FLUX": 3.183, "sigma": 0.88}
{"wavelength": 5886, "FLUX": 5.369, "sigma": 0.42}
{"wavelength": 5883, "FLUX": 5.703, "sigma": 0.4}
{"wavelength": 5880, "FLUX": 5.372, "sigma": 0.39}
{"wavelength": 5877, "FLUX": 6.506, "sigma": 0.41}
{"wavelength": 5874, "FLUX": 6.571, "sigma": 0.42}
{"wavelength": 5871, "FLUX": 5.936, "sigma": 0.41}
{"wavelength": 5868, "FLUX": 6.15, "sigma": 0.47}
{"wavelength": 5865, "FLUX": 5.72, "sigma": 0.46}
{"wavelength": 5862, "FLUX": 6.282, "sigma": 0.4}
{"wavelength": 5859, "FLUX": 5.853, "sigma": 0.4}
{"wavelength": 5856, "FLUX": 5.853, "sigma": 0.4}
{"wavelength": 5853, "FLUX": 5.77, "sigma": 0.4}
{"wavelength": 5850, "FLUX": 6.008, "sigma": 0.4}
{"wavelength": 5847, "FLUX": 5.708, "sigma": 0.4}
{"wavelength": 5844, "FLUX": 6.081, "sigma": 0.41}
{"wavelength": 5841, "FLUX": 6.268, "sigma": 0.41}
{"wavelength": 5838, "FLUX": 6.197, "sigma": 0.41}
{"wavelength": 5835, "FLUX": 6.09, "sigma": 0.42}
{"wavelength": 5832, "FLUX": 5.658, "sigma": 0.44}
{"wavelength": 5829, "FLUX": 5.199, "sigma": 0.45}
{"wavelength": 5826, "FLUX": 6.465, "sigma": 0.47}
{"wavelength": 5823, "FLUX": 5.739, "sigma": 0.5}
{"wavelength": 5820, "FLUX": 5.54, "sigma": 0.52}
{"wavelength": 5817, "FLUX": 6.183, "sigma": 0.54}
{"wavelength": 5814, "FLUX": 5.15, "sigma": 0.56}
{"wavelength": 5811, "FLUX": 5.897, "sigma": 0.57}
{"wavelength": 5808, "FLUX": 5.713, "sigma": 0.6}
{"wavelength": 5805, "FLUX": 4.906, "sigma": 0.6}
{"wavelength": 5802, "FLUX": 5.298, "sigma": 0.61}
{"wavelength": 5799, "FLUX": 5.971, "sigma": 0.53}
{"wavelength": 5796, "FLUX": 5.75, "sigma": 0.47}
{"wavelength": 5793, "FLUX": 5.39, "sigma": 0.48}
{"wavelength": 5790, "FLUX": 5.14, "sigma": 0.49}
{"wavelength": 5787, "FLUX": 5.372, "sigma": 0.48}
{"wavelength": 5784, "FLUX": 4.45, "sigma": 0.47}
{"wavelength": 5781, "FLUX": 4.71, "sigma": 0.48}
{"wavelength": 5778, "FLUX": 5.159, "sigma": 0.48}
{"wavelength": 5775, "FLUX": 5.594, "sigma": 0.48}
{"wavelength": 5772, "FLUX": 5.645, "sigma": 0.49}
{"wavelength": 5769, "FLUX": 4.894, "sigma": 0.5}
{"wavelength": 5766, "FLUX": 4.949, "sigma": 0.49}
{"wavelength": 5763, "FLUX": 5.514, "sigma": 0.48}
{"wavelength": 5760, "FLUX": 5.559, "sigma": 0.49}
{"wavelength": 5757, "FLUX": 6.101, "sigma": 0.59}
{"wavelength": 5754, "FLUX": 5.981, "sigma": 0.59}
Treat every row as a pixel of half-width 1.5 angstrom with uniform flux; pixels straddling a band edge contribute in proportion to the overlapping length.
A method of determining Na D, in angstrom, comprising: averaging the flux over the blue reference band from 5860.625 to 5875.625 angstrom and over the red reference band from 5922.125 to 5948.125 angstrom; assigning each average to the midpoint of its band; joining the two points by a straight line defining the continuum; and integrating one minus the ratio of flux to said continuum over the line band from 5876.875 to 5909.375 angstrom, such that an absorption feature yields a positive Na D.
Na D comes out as 6.1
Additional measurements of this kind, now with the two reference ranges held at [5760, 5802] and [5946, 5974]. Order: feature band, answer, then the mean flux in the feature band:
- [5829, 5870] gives -1.9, 5.94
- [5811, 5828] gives -0.9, 5.8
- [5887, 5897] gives 3.3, 3.95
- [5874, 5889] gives 0.8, 5.57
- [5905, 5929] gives 0.4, 5.97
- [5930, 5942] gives -0.2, 6.26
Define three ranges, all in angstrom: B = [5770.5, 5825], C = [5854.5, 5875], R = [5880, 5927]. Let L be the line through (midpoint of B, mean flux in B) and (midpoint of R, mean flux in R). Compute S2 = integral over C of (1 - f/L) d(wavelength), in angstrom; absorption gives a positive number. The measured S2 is -2.5 angstrom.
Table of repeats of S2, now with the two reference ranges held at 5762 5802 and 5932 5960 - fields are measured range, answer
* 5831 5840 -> -0.68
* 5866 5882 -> -0.70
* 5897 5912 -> 1.58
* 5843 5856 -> -0.46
